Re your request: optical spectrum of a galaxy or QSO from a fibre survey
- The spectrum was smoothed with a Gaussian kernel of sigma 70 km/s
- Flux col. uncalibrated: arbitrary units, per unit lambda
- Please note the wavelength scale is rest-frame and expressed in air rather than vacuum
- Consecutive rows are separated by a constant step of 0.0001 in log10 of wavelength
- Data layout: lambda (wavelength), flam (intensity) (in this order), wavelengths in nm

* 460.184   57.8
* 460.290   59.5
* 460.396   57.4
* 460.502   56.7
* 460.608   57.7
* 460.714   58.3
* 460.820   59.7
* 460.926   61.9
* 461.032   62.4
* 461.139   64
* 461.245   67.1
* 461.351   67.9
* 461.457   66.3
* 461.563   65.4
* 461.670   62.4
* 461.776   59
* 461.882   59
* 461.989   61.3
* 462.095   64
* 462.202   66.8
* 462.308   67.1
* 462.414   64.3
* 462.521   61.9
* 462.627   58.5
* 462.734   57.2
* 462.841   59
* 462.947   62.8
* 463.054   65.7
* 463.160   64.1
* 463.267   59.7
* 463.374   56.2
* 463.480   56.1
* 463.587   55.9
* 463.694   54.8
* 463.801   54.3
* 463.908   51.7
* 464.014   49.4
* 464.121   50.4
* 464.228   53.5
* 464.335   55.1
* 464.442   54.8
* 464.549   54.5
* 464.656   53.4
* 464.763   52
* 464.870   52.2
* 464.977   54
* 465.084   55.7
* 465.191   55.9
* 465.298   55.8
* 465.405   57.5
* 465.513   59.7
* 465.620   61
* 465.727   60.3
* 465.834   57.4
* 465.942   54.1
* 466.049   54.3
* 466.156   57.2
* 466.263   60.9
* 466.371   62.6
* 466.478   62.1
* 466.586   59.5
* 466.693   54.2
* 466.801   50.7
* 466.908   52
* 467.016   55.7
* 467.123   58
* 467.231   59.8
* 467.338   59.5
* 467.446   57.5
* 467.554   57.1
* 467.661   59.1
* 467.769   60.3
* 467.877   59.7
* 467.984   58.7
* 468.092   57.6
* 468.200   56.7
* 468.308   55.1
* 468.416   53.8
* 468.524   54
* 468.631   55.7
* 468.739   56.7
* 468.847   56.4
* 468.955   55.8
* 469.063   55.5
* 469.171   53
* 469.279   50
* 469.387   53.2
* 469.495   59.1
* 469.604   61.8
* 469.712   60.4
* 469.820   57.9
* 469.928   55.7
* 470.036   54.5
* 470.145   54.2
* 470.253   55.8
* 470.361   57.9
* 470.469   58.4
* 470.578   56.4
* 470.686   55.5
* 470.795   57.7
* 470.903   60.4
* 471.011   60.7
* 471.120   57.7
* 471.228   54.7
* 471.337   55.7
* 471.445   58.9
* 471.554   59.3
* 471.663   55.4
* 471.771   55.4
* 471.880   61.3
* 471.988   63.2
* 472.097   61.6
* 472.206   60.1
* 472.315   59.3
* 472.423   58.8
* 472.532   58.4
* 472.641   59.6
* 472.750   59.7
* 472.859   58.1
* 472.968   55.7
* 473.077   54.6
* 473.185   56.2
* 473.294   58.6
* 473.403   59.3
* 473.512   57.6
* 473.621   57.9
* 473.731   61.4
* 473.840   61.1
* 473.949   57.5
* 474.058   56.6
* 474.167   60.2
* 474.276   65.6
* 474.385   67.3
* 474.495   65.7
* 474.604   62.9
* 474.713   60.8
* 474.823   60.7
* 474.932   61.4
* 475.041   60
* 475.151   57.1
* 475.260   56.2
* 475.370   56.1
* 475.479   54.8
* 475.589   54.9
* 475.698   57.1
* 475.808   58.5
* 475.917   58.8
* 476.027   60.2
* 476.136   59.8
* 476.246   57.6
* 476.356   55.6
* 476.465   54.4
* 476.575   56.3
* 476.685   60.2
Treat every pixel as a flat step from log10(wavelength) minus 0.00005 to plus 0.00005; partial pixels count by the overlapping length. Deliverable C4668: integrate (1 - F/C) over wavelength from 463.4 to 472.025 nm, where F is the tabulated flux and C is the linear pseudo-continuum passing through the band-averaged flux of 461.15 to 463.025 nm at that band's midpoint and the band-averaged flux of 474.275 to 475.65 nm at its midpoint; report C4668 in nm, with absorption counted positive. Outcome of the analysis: 0.727 nm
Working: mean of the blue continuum 63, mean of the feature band 56.5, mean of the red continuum 60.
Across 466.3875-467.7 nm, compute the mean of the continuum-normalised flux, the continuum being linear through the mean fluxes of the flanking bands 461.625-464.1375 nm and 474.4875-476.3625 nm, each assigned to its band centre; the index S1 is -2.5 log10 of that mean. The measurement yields 0.035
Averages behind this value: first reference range 59.4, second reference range 58.7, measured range 57.3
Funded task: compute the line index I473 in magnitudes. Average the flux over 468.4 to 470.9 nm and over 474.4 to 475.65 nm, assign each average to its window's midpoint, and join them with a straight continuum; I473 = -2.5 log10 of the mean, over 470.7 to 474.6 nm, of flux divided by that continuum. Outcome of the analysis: -0.02 mag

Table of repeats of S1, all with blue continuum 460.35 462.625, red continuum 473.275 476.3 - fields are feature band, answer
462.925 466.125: 0.10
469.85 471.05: 0.06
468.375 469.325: 0.12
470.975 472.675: 0.03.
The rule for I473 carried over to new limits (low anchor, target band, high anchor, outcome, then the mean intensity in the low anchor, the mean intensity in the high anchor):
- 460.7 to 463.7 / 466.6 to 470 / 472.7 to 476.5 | 0.07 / 61.8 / 58.9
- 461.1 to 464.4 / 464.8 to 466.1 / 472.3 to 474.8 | 0.07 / 60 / 59.7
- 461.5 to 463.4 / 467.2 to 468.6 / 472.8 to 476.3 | 0.06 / 62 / 59.1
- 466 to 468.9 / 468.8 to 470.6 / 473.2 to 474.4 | 0.04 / 57.2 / 59.9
